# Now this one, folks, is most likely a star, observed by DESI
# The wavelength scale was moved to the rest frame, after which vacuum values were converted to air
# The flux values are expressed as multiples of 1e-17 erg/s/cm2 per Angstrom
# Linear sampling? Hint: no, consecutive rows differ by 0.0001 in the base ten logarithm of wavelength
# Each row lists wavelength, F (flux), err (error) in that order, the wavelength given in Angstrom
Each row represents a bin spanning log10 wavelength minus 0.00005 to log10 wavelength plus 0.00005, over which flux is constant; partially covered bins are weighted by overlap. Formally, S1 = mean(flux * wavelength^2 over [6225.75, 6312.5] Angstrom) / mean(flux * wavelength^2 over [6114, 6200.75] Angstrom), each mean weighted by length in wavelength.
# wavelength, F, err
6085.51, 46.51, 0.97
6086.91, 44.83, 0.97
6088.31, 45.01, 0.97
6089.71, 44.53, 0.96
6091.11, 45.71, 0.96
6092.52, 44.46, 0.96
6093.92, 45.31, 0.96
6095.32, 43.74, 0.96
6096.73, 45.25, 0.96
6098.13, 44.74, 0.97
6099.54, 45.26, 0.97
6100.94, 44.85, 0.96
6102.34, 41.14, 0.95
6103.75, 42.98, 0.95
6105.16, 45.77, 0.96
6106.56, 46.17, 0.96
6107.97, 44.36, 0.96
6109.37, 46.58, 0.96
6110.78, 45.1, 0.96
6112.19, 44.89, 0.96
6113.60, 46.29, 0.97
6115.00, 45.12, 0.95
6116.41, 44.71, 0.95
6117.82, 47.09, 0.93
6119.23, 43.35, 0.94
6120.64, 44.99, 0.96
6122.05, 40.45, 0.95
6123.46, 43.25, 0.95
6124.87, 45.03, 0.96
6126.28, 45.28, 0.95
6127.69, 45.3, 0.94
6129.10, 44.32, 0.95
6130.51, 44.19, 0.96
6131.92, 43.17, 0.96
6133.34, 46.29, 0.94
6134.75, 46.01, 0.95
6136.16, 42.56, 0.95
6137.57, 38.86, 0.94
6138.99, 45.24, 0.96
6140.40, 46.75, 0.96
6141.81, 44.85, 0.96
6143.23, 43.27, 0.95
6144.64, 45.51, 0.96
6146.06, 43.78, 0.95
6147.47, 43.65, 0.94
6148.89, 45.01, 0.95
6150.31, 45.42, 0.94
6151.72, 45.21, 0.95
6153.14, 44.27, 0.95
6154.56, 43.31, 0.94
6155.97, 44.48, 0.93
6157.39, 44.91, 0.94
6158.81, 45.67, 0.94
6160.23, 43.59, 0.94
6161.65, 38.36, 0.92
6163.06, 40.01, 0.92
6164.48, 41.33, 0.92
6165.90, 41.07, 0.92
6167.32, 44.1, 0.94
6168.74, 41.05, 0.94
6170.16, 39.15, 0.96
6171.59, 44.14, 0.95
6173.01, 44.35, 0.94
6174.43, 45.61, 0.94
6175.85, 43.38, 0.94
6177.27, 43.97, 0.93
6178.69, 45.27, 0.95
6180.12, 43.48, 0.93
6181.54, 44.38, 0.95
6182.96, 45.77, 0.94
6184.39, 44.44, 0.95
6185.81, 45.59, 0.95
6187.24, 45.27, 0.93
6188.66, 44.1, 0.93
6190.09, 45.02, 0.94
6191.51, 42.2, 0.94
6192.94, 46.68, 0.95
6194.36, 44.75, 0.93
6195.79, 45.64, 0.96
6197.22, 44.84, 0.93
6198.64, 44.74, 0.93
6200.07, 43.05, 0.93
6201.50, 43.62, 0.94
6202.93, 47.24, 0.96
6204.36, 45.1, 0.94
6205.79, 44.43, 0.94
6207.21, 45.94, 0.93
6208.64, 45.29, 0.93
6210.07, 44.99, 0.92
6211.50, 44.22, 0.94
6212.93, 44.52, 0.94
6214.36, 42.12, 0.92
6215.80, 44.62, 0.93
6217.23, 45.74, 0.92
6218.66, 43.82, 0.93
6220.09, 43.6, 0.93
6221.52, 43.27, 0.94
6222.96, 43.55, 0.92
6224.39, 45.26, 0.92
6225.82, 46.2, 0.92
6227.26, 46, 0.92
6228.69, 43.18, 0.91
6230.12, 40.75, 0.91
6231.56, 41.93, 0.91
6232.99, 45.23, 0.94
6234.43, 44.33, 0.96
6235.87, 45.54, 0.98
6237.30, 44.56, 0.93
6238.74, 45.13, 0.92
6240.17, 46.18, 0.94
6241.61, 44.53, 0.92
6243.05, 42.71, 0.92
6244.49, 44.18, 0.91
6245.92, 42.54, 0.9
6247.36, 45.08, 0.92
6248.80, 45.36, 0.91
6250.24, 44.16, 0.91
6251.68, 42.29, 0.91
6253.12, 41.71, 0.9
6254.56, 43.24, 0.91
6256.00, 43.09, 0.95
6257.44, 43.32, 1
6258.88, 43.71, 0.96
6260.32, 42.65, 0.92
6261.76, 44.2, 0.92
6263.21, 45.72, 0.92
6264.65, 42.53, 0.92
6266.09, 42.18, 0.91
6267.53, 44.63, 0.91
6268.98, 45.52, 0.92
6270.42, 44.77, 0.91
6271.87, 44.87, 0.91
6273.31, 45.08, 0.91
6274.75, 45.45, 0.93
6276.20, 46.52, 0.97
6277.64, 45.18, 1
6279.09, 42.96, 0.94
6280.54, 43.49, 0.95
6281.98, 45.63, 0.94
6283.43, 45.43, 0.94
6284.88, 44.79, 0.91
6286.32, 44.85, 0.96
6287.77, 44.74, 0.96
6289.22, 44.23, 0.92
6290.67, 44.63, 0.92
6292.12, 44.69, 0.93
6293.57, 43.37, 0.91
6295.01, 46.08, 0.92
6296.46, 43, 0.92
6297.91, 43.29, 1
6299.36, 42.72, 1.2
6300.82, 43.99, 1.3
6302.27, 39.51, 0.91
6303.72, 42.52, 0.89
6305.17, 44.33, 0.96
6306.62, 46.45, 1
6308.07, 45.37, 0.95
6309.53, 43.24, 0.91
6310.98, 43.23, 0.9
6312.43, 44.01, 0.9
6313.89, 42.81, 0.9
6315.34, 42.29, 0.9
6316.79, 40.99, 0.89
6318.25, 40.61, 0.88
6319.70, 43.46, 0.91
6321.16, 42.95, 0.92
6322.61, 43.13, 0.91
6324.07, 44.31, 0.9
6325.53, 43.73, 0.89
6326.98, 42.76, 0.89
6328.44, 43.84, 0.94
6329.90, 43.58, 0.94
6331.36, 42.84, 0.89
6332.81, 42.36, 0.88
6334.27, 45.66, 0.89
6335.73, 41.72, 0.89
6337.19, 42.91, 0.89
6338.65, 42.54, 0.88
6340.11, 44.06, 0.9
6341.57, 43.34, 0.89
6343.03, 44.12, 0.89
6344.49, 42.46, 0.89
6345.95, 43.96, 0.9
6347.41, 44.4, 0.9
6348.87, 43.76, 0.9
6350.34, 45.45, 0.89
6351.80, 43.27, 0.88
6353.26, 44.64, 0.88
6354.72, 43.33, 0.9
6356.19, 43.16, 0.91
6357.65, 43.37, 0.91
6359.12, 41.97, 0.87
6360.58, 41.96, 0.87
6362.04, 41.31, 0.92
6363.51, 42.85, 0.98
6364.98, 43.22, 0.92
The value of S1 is 1.0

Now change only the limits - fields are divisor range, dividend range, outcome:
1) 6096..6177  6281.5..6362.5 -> 1.05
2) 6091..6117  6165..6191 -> 1.00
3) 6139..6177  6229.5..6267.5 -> 1.03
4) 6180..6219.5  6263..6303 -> 1.02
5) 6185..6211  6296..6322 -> 0.99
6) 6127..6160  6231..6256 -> 1.02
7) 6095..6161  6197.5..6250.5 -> 1.03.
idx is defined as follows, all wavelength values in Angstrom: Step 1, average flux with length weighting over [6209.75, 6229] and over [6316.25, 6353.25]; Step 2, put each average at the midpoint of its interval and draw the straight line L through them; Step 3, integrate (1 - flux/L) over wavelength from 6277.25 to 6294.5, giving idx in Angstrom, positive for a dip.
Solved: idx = -0.3 Angstrom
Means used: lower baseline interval 44.4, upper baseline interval 43.3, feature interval 44.5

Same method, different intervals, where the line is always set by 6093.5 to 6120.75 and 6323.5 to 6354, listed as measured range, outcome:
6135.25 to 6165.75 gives 0.7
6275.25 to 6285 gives -0.2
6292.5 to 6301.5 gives 0.0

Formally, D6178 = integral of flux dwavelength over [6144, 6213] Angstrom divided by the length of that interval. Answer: 44.1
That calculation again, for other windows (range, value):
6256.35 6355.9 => 43.8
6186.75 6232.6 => 44.4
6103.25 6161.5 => 44.5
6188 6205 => 44.7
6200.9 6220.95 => 44.7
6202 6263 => 44.2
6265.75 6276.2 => 44.9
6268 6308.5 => 44.4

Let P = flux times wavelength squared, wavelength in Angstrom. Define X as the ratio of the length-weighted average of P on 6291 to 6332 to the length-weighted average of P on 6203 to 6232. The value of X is 1.0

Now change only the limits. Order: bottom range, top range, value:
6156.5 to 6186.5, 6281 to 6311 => 1.06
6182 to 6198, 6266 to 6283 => 1.02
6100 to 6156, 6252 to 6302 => 1.04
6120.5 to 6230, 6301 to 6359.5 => 1.03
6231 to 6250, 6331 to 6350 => 1.01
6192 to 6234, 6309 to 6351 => 1.01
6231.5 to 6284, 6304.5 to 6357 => 1.01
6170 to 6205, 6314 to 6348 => 1.01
